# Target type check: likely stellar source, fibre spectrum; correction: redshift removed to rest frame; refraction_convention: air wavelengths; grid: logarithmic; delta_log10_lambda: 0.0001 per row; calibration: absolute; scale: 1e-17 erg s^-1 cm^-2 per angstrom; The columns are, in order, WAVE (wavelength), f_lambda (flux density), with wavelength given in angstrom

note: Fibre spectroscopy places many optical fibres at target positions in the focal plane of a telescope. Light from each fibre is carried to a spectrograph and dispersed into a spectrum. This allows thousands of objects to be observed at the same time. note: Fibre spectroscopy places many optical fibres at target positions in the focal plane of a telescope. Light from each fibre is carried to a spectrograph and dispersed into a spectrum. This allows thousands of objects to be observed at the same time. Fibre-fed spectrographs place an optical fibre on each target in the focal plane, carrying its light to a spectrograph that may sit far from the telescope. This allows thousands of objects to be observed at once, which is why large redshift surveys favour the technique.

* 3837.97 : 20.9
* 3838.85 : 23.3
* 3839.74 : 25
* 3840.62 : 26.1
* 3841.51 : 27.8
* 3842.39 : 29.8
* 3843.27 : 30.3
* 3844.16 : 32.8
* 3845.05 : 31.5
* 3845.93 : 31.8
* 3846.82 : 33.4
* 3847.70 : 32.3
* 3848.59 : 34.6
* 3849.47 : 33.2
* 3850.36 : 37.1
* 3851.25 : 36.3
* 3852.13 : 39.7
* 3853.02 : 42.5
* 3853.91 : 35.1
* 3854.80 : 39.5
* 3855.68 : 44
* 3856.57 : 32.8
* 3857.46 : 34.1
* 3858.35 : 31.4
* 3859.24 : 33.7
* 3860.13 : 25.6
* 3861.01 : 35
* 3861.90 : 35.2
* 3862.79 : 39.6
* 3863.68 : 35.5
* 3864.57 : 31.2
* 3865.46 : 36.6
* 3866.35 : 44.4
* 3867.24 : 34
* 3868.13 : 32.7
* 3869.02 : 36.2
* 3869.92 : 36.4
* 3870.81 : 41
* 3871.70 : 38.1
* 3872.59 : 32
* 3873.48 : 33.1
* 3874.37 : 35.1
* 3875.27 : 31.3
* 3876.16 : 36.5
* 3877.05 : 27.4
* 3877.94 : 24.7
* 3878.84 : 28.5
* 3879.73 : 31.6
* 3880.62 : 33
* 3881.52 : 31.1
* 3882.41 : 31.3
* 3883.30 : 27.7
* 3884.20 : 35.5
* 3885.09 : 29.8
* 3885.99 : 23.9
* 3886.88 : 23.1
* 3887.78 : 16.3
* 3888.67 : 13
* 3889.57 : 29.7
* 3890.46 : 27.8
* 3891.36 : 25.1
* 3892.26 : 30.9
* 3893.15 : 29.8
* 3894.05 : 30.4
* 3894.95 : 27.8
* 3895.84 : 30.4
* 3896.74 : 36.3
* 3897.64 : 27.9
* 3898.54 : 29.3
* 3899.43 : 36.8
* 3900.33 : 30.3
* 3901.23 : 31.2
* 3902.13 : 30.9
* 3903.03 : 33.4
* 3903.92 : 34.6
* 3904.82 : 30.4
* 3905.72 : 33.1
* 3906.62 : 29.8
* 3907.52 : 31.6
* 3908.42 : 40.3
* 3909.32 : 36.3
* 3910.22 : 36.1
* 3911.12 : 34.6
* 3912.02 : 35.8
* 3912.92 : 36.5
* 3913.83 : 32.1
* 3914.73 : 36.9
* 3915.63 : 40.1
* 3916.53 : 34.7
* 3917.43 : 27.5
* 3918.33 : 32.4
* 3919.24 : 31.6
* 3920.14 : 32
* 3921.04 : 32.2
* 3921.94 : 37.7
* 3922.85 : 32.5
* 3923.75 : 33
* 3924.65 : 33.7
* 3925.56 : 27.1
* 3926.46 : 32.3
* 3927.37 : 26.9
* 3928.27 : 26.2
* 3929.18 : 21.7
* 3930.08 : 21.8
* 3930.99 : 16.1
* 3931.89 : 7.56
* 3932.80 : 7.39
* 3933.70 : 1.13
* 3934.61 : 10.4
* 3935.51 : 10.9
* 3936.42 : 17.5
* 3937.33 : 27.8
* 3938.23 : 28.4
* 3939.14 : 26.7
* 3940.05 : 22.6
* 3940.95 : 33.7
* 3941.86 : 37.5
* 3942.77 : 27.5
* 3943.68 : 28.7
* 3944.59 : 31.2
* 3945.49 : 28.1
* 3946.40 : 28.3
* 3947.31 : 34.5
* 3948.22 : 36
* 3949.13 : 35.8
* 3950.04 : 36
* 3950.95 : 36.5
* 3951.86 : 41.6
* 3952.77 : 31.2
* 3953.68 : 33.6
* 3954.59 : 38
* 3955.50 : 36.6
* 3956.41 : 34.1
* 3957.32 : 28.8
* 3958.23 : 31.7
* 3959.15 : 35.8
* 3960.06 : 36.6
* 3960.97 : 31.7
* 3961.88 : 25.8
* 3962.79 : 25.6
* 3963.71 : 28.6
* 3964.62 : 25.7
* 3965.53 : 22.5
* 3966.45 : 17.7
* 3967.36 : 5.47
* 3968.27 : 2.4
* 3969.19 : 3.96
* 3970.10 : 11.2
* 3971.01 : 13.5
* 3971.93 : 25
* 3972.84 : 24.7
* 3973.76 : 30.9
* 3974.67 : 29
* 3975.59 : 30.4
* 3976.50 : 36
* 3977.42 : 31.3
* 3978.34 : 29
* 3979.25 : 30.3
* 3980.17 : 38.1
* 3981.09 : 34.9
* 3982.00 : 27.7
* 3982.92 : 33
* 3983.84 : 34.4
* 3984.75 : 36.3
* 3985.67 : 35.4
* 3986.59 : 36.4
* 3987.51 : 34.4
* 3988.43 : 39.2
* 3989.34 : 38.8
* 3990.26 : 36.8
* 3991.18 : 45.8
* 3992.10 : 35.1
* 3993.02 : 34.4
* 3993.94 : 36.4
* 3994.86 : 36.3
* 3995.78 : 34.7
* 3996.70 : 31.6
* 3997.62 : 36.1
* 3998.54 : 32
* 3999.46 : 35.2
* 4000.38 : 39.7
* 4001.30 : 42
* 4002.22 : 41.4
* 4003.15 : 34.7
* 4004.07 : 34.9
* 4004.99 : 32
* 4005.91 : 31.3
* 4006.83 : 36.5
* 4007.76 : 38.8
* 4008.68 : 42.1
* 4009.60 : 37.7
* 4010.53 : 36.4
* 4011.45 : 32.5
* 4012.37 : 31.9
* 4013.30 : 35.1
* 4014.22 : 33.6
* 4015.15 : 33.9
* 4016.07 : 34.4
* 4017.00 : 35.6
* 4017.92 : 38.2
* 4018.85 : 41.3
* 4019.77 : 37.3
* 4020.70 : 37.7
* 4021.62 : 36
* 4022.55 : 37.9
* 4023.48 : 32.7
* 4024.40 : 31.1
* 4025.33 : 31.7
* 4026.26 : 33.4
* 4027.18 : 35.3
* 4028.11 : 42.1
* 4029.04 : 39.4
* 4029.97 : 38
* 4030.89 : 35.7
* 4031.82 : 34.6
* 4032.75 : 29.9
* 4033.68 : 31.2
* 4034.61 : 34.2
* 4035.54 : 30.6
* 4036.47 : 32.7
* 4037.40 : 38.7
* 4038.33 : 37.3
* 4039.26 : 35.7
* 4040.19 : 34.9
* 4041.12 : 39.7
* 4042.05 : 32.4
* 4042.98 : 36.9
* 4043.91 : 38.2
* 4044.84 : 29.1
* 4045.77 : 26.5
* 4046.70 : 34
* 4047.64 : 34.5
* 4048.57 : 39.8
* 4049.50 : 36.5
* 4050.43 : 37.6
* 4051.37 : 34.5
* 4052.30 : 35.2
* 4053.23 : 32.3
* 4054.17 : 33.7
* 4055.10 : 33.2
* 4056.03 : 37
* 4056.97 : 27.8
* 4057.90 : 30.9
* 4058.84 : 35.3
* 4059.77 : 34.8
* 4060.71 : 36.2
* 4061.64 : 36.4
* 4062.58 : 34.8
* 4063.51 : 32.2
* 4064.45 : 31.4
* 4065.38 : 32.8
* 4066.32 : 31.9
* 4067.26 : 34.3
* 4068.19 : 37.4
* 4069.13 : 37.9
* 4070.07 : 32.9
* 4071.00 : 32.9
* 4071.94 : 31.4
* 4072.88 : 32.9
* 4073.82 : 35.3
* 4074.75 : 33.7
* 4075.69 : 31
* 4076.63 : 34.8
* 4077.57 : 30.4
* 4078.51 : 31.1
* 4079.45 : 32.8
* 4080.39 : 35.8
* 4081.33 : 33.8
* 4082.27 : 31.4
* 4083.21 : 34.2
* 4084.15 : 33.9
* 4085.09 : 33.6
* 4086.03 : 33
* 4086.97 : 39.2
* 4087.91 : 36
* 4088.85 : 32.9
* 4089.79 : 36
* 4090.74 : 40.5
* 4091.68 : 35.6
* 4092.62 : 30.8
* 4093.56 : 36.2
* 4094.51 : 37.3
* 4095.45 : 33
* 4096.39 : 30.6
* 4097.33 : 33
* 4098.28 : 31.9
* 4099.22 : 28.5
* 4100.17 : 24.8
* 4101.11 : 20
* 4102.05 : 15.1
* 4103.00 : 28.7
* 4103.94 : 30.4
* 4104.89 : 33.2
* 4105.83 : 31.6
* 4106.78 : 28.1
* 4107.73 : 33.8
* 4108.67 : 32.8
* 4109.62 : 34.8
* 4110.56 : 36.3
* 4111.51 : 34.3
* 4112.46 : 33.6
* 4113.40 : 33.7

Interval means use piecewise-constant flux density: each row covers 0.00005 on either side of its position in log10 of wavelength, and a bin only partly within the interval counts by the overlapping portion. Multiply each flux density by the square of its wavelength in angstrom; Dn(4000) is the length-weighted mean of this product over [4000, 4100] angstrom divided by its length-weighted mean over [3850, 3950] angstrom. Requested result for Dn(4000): 1.2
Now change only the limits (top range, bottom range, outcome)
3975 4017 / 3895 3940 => 1.28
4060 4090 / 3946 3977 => 1.29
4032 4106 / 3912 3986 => 1.26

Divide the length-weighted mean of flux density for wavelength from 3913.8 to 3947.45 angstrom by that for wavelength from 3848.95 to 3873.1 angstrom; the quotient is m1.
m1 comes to 0.7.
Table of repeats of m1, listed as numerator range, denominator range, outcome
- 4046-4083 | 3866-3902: 1.10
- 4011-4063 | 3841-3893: 1.07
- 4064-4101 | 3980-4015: 0.93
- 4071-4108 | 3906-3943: 1.15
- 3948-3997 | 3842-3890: 0.93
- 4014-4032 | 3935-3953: 1.20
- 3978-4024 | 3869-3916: 1.14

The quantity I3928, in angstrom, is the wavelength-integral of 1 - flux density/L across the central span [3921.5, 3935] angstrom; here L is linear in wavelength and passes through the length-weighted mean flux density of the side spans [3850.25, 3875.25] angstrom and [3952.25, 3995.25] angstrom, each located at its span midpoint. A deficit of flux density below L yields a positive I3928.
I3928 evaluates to 4.2 angstrom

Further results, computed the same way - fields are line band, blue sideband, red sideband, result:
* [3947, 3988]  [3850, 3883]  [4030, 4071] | 6.16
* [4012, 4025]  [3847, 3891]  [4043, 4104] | -0.94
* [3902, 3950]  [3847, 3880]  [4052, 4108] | 7.38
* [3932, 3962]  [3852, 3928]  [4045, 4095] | 3.98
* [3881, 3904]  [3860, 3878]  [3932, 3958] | 2.59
